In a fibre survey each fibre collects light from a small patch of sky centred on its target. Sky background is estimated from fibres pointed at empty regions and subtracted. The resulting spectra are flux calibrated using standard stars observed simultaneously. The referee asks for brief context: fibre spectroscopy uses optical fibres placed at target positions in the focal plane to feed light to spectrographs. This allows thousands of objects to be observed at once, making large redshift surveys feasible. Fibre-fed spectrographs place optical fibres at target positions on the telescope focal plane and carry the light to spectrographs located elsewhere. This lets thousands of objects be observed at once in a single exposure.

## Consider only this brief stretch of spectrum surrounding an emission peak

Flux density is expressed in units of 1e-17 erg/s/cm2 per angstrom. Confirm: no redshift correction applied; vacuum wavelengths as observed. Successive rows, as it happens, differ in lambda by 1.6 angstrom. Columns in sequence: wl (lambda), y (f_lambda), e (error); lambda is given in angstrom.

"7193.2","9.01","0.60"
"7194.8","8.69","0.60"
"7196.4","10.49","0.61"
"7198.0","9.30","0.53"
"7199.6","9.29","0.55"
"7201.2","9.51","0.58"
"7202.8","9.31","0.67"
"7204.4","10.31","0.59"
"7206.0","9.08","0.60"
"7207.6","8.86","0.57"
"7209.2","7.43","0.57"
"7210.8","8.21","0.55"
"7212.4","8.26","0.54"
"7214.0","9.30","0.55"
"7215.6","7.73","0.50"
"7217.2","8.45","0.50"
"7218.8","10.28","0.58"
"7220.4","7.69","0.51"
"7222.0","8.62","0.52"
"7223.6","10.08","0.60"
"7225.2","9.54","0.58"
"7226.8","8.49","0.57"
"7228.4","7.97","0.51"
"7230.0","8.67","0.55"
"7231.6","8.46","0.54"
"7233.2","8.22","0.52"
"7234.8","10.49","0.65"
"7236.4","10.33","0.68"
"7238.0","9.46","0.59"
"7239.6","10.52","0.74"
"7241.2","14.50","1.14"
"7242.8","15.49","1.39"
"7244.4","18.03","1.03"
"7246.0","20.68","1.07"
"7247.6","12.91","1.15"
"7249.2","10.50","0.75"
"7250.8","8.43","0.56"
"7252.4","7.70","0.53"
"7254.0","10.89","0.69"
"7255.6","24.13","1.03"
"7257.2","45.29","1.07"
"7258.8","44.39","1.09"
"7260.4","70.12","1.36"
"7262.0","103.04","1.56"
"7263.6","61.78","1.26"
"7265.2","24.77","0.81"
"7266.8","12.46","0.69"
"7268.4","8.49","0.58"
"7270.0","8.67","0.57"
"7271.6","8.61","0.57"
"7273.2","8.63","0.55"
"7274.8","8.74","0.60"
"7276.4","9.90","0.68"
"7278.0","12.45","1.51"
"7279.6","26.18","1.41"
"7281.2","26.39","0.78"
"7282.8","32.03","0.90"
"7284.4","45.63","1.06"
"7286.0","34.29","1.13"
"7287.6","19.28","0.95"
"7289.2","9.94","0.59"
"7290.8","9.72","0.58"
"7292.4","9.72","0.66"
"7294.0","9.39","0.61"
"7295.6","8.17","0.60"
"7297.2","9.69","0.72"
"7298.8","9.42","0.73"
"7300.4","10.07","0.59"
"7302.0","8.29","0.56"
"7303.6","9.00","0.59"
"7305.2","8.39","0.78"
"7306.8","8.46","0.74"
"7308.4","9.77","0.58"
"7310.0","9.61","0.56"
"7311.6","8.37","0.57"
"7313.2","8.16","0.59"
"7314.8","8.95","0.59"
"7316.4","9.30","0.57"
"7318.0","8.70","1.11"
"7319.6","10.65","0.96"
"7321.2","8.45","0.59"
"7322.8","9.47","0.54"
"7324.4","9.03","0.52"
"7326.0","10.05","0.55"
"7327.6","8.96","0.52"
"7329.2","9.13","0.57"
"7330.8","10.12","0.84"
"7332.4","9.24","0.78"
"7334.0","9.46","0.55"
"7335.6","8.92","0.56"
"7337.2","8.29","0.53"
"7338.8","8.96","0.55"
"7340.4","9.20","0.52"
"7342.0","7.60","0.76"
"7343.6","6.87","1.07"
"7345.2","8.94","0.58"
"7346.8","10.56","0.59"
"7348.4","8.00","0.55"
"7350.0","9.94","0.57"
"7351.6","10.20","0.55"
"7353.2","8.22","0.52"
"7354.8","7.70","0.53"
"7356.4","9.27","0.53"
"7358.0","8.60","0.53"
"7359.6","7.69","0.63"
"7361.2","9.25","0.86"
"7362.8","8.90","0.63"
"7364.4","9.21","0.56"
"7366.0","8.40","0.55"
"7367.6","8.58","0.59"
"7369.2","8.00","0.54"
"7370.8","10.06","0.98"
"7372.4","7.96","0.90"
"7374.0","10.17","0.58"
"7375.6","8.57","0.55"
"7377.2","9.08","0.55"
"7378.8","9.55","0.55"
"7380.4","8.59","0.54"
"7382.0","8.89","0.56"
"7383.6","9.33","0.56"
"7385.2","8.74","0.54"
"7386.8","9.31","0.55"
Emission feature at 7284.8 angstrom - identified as [N II] 6583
